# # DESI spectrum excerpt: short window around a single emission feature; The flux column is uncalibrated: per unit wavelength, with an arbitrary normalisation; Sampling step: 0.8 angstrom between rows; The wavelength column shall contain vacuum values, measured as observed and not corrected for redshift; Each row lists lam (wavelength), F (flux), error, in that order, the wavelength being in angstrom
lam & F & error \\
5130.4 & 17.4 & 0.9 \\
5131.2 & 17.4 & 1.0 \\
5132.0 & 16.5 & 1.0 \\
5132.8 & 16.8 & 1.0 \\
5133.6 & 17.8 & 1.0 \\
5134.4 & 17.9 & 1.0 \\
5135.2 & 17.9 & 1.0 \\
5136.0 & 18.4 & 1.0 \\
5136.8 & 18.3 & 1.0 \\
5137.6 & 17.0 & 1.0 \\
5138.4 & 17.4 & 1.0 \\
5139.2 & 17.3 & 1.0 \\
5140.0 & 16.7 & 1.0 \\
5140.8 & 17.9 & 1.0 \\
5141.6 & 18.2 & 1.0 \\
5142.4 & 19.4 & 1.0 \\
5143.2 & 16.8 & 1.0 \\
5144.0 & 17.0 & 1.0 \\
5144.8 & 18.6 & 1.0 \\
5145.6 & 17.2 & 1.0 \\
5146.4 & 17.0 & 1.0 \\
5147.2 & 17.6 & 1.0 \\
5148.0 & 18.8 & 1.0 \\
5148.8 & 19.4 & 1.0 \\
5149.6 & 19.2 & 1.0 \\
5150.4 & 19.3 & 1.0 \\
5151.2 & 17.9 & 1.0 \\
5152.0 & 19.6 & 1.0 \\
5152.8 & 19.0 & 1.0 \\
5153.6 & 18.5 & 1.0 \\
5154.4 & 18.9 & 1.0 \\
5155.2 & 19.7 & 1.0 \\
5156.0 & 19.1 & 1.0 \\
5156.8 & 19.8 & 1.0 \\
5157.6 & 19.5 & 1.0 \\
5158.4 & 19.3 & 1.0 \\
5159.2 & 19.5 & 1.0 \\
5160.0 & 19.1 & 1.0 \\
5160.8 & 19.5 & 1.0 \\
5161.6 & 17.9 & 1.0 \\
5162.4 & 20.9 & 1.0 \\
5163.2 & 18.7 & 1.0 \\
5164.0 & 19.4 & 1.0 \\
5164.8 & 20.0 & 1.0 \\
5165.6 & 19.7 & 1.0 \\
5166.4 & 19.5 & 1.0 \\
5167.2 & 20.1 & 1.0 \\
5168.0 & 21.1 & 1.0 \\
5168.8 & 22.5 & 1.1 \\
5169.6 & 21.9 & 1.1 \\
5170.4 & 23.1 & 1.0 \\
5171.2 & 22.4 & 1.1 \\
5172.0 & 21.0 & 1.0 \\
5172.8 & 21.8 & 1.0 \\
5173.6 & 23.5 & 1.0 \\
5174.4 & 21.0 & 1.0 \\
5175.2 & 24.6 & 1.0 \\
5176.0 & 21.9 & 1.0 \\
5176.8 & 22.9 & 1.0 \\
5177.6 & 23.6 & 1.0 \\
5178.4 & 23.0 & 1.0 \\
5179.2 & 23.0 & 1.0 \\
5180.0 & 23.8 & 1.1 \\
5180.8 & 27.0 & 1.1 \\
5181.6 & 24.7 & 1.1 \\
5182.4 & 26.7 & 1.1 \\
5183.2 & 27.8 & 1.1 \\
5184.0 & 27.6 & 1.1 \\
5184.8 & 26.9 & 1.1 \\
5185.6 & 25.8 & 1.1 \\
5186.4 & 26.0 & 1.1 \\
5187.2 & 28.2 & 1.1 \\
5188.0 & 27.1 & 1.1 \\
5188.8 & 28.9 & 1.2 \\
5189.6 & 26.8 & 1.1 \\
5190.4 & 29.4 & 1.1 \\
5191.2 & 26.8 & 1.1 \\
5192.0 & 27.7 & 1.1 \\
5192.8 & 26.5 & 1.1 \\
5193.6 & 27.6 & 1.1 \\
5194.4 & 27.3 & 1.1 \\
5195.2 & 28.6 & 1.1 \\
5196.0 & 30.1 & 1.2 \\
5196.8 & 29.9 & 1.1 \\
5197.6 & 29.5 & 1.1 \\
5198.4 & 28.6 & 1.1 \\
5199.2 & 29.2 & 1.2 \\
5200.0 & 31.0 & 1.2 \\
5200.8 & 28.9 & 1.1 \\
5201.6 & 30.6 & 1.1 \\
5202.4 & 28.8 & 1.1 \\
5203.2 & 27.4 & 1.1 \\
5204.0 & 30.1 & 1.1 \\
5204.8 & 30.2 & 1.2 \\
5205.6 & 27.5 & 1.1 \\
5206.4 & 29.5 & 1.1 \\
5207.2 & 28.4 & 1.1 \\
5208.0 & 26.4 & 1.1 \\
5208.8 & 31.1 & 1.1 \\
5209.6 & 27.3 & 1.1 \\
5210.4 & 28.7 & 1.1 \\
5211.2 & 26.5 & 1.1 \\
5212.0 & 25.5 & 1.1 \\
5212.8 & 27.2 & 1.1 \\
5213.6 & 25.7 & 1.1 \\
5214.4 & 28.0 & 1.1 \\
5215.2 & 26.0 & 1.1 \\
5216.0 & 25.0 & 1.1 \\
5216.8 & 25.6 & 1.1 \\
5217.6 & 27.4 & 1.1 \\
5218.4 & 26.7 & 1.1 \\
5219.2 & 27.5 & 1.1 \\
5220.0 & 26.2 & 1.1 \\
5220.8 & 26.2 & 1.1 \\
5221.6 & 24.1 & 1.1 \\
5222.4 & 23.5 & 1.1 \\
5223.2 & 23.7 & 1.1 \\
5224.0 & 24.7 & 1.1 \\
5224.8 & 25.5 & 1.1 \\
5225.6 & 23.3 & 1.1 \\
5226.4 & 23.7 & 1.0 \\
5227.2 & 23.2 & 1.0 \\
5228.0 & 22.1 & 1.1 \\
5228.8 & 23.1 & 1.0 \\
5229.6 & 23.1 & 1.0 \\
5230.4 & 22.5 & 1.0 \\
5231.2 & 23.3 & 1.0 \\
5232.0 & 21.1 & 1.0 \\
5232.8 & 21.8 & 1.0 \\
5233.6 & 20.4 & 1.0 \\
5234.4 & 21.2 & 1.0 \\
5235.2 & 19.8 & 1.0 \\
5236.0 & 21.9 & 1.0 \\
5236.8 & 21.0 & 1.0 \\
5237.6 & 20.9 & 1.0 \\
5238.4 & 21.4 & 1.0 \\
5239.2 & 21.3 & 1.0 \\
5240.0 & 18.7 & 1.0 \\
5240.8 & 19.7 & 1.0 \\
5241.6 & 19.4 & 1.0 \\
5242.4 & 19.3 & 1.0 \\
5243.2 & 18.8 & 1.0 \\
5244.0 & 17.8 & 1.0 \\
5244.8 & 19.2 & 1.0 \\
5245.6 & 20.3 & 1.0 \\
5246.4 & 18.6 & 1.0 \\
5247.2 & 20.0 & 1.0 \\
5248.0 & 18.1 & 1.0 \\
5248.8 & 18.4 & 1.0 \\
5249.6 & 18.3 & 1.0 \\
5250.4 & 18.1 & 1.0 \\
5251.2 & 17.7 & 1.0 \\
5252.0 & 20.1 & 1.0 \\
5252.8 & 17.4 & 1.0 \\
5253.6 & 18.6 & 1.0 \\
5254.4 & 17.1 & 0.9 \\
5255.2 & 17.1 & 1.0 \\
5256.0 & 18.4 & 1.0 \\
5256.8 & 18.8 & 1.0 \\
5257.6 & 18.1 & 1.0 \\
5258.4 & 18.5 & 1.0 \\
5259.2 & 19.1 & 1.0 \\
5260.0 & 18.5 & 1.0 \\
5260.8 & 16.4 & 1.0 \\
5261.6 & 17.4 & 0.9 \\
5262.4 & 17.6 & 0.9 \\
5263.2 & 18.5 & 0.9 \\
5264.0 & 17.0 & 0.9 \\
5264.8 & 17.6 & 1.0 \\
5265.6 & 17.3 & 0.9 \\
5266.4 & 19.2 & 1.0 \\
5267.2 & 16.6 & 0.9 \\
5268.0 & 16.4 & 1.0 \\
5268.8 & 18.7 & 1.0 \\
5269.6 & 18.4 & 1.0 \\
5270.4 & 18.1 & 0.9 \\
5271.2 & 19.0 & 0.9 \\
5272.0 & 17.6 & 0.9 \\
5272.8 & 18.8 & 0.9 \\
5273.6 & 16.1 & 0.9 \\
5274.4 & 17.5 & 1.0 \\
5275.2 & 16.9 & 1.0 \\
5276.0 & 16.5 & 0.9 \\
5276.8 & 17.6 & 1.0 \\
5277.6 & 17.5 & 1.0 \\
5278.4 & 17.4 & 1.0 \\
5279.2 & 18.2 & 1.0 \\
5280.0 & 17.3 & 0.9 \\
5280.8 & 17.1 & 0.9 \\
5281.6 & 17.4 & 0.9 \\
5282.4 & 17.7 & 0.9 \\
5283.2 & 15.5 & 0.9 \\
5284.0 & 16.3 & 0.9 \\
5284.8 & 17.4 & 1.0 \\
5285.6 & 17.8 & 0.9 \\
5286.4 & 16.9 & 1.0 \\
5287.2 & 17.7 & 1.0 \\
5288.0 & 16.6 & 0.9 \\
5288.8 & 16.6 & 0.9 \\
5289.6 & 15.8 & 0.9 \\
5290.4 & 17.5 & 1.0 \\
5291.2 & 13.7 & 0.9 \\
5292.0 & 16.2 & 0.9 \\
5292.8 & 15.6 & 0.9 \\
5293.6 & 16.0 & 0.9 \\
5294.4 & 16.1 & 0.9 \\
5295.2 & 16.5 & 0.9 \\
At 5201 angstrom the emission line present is Mg II 2798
